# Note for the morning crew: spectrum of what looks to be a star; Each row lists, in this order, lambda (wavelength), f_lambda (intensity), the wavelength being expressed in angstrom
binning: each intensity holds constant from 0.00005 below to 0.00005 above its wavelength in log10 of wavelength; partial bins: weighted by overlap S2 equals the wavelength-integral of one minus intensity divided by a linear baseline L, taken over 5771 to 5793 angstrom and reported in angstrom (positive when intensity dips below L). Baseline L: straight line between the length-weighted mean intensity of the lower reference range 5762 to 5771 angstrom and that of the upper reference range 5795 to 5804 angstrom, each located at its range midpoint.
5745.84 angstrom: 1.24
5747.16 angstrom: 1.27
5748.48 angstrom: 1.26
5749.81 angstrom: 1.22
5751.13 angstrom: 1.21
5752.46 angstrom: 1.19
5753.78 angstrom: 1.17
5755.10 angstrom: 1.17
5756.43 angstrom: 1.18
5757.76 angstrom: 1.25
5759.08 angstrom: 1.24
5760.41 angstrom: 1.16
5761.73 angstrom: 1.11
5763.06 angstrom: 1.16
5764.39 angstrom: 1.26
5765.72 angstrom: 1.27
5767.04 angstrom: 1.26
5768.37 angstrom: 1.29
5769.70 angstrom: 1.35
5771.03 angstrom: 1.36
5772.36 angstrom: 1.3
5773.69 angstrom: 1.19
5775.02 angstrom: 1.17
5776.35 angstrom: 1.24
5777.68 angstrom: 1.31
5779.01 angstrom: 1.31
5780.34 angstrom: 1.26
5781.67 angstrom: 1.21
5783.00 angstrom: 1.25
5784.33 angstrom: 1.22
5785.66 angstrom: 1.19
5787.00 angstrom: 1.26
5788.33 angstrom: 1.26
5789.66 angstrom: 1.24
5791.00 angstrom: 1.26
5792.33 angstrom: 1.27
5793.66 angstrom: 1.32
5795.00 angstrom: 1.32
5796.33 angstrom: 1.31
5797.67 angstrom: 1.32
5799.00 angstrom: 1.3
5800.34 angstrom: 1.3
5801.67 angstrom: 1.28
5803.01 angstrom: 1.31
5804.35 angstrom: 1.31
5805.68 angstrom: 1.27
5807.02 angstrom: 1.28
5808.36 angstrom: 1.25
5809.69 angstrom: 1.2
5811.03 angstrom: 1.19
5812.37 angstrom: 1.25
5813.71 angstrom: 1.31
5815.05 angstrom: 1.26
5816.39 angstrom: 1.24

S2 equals 0.6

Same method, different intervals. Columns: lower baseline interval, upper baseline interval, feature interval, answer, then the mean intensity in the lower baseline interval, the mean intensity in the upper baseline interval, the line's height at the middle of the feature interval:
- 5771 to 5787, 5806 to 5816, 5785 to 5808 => -0.6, 1.25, 1.25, 1.25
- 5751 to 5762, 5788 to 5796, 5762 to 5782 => -0.5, 1.19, 1.28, 1.23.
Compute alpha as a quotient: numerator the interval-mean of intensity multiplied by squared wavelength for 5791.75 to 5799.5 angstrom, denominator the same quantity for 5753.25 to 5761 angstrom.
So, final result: 1.1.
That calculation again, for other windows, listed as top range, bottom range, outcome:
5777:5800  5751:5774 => 1.04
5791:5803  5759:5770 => 1.07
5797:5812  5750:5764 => 1.09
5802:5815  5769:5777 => 1.01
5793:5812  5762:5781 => 1.03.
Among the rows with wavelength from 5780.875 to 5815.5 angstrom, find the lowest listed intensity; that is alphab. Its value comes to 1.19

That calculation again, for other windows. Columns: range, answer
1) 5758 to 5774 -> 1.11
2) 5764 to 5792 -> 1.17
